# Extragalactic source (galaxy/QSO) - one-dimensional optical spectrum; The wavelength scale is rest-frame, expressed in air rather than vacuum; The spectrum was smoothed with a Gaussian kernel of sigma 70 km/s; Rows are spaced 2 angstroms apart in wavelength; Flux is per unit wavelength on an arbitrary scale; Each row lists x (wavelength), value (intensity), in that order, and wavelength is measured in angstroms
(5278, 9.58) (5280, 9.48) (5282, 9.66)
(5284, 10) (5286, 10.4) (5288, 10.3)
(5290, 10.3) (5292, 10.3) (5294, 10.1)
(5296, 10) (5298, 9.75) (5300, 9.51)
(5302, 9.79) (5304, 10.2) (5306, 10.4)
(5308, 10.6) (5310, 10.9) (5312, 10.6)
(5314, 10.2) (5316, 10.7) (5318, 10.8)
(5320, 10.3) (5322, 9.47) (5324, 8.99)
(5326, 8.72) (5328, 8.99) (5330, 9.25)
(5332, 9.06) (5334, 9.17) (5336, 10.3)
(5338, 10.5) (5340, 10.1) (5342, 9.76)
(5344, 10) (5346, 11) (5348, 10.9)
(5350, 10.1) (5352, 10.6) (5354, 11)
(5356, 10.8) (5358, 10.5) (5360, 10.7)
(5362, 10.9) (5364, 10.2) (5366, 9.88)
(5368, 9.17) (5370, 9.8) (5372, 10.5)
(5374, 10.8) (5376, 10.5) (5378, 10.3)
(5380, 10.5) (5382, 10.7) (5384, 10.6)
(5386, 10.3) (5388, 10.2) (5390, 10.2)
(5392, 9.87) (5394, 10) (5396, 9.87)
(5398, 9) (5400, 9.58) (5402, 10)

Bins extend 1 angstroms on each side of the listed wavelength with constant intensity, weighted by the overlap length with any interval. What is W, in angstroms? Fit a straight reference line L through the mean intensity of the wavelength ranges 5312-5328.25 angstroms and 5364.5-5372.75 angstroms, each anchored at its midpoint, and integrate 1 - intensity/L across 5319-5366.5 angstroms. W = -1.0 angstroms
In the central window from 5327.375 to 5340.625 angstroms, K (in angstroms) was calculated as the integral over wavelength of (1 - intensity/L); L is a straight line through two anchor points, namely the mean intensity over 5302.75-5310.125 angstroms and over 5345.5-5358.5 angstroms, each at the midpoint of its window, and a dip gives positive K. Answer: 1.2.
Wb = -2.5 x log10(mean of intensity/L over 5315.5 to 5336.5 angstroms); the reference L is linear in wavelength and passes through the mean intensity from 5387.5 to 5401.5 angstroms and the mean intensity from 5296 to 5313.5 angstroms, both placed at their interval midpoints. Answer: 0.06 mag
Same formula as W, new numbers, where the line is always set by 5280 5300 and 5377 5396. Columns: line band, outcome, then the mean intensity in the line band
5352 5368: -0.43 angstroms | 10.5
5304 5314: -0.46 angstroms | 10.5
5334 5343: 0.09 angstroms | 10.1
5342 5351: -0.22 angstroms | 10.4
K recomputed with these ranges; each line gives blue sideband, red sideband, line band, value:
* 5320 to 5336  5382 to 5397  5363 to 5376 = -0.3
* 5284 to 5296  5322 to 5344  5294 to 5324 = -0.8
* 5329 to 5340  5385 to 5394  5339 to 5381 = -2.1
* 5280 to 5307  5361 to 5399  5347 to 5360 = -0.7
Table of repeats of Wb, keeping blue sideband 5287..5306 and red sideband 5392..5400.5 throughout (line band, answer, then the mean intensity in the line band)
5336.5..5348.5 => -0.05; 10.4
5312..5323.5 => -0.03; 10.3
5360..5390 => -0.06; 10.3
